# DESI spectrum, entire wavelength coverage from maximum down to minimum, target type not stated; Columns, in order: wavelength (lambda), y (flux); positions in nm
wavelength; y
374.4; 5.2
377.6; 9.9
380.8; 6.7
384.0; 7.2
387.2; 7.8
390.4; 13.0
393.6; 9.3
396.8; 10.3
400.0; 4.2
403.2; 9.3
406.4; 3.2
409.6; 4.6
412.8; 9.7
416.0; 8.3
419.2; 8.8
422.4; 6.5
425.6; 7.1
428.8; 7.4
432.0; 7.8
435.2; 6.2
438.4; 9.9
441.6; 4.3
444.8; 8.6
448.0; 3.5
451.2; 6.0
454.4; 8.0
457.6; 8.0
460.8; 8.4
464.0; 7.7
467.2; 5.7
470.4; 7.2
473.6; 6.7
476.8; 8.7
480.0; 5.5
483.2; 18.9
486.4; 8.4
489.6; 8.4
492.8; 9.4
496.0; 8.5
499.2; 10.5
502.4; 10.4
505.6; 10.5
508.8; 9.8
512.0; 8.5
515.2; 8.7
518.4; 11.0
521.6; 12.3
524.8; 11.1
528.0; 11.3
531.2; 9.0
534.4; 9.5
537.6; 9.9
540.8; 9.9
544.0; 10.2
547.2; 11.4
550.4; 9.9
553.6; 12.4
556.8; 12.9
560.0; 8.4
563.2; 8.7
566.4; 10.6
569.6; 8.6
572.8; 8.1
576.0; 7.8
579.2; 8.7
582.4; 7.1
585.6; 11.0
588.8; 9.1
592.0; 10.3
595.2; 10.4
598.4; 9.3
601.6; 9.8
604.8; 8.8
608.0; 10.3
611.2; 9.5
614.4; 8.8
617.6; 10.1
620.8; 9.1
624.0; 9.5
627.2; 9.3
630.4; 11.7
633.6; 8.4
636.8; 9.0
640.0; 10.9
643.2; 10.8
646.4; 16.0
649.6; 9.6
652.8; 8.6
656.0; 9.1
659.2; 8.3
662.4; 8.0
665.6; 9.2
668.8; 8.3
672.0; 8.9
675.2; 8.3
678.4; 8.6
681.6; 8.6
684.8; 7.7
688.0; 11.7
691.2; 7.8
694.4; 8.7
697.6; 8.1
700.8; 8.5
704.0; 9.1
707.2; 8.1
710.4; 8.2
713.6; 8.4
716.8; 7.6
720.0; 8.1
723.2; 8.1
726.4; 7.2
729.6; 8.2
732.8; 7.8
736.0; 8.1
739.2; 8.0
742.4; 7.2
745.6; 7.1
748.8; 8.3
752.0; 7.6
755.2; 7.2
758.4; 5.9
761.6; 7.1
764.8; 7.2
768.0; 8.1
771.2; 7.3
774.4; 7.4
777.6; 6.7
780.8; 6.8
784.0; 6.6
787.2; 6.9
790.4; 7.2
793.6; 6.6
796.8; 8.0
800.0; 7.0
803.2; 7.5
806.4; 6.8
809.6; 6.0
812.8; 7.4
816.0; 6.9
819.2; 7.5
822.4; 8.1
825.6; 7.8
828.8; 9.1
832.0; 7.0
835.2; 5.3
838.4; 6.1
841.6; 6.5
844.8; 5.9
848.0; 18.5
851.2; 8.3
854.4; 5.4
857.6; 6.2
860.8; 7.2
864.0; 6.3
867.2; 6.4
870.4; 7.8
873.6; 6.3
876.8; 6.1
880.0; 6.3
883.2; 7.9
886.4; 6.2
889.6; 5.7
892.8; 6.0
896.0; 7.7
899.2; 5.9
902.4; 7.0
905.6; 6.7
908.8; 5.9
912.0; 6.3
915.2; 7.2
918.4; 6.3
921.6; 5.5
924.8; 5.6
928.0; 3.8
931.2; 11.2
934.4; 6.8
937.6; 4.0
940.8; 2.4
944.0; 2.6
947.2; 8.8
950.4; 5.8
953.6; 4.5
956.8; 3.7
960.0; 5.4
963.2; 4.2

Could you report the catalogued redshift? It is 0.29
